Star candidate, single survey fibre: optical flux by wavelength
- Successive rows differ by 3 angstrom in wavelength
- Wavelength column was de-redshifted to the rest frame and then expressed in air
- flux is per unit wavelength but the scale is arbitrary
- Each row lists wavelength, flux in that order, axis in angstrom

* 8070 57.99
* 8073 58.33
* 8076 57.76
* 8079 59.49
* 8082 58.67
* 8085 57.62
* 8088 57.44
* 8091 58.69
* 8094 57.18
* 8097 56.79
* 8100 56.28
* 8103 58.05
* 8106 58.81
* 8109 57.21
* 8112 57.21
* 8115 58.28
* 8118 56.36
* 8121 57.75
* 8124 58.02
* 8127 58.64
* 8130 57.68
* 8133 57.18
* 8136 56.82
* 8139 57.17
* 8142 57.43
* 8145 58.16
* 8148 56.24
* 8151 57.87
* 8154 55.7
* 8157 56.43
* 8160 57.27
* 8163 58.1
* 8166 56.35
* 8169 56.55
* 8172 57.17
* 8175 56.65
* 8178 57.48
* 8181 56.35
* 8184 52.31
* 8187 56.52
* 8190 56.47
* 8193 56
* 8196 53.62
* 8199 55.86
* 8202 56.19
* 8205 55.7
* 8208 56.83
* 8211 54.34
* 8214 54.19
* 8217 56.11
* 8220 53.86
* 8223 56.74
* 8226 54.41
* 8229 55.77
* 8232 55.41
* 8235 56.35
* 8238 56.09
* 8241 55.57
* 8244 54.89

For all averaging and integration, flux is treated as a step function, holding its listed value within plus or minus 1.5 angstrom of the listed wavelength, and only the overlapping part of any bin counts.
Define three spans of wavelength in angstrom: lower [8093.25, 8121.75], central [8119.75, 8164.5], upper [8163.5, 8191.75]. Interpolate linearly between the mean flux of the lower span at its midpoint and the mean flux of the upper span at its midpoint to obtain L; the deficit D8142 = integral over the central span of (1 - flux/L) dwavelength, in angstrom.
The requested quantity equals -0.41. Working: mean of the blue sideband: 57.4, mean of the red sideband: 56.3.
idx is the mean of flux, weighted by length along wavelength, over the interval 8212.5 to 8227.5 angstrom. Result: 55.1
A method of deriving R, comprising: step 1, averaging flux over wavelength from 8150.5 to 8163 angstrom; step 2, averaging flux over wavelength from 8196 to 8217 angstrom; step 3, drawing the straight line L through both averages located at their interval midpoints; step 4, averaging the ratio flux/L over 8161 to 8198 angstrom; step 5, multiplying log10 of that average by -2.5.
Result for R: 0.00 mag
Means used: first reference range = 56.9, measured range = 56.1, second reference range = 55.4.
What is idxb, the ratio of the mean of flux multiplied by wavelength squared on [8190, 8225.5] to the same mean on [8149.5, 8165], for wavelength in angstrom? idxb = 0.98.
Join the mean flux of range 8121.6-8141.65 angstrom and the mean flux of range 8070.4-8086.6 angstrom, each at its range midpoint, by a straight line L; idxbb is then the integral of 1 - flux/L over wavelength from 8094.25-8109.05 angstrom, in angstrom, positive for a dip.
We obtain 0.1 angstrom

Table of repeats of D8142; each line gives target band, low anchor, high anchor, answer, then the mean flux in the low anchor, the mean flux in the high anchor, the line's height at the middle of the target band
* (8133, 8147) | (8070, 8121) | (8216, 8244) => -0.07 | 57.8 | 55.5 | 57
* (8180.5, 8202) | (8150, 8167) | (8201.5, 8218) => 0.27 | 56.9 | 55.5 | 56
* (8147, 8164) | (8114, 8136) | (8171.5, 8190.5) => -0.04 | 57.6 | 56.1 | 56.8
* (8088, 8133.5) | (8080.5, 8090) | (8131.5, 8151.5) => 0.01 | 58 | 57.2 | 57.6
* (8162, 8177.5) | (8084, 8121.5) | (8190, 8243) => -0.18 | 57.5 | 55.5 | 56.3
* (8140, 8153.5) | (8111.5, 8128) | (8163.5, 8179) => 0.00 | 57.7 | 56.9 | 57.3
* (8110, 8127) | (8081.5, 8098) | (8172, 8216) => -0.14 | 57.7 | 55.7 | 57.1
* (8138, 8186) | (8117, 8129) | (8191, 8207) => -0.06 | 57.7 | 55.5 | 56.6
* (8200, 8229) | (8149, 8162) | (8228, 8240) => 0.38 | 56.8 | 55.9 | 56.1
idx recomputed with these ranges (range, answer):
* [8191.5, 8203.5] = 55.4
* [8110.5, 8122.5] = 57.4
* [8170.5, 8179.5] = 57.1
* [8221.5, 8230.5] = 55.6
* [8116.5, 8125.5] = 57.4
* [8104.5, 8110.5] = 58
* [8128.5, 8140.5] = 57.2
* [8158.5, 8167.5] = 57.2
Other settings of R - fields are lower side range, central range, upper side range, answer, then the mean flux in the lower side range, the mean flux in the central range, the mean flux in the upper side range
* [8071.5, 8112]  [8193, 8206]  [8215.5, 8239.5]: 0.01 mag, 57.8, 55.4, 55.6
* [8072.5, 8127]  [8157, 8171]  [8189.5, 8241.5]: -0.01 mag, 57.8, 57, 55.5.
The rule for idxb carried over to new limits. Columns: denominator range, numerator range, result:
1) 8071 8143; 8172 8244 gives 0.99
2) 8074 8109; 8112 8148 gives 1.00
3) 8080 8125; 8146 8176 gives 1.00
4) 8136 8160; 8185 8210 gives 0.99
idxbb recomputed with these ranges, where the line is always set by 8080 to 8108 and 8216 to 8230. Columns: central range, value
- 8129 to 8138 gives -0.03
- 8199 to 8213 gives -0.02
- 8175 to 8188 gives 0.09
